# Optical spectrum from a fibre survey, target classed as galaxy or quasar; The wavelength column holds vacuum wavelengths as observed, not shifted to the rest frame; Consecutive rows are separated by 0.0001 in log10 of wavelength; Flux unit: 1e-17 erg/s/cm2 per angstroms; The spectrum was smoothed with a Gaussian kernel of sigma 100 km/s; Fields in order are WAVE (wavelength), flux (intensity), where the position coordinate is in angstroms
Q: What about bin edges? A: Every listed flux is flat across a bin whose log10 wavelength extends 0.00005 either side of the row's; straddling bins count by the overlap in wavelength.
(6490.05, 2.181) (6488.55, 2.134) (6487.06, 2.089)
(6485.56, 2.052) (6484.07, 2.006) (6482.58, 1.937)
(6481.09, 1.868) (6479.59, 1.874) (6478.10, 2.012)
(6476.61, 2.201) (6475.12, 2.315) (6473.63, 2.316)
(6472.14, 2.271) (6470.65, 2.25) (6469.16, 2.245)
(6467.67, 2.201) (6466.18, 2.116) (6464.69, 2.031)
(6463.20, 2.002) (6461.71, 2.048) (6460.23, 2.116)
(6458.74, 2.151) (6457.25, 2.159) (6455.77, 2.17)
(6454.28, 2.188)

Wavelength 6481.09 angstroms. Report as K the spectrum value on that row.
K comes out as 1.868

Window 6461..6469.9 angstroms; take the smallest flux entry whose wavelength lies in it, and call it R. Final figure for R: 2.002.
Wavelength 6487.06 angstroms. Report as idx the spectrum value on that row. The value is 2.089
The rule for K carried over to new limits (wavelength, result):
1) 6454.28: 2.188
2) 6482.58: 1.937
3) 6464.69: 2.031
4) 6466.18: 2.116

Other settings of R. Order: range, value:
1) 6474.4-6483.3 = 1.868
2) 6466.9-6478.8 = 2.012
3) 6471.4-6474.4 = 2.271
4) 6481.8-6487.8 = 1.937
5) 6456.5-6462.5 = 2.048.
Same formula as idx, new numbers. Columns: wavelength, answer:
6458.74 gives 2.151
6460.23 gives 2.116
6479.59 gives 1.874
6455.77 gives 2.17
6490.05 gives 2.181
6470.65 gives 2.25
